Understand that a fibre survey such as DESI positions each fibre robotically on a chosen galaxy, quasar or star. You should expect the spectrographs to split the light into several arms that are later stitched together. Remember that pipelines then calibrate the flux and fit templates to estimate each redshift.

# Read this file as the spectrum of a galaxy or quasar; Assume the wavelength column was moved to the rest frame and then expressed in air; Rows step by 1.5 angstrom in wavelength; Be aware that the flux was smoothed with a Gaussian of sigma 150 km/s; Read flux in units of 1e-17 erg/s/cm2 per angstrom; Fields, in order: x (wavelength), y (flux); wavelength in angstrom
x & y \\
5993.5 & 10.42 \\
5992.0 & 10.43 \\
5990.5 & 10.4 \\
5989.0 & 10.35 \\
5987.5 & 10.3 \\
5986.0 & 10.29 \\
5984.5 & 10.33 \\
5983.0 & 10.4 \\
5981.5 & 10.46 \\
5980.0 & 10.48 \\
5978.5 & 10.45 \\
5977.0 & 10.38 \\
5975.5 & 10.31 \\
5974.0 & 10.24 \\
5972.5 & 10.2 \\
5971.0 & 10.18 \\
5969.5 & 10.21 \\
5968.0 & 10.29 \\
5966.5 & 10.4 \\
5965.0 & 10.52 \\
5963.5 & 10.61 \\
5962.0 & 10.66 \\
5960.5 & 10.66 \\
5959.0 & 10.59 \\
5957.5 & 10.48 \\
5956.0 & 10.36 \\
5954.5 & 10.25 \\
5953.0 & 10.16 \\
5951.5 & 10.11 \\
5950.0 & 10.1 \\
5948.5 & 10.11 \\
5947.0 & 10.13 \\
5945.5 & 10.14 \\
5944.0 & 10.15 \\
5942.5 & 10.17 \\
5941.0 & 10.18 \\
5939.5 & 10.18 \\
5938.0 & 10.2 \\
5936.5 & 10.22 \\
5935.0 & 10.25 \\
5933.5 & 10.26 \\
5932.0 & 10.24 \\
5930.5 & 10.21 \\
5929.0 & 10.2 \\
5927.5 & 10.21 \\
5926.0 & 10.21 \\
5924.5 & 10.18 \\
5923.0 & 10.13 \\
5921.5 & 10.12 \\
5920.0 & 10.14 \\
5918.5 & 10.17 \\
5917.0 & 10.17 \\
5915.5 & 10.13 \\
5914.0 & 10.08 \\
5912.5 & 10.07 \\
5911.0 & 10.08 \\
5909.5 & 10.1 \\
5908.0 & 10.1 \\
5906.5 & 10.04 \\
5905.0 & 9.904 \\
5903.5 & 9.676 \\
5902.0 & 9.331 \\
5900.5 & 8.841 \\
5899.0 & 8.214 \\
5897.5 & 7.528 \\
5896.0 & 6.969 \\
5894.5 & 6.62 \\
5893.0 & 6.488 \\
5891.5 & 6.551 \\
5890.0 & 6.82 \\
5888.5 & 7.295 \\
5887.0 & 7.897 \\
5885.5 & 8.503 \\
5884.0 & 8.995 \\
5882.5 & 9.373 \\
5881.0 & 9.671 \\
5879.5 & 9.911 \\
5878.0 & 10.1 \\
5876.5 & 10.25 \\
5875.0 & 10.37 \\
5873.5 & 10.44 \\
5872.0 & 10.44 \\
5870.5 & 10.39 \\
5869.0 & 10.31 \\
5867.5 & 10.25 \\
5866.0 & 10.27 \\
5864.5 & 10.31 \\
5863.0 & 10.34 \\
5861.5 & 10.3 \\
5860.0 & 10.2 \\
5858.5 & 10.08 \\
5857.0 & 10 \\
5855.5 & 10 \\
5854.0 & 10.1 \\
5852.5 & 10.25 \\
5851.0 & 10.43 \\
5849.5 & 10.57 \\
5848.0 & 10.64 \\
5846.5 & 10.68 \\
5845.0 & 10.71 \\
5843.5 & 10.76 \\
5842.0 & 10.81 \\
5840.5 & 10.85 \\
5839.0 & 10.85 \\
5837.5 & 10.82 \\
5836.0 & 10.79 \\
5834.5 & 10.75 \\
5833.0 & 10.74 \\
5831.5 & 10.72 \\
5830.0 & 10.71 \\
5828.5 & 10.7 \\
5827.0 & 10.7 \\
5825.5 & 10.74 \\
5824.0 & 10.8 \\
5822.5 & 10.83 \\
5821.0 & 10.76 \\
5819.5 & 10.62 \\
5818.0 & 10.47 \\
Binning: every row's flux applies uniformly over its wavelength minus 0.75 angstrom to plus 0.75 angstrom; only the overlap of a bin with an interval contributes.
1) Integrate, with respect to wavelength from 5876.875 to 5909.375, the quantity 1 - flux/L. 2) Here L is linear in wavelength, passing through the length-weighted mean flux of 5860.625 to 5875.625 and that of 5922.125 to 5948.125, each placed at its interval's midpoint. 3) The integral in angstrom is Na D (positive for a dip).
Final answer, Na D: 5.43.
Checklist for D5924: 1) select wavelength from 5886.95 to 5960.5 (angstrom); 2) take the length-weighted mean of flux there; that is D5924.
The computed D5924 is 9.59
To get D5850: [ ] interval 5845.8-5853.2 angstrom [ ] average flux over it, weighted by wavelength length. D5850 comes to 10.5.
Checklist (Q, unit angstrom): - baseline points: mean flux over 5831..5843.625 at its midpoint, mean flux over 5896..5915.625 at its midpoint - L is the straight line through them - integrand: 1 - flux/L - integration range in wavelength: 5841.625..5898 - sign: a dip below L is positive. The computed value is 3.6 angstrom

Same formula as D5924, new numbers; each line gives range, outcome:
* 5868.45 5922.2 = 9.22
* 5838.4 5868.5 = 10.4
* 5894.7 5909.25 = 8.91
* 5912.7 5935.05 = 10.2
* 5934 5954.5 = 10.2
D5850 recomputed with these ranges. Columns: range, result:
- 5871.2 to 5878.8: 10.3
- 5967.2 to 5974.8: 10.2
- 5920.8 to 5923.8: 10.1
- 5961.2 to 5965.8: 10.6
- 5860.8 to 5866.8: 10.3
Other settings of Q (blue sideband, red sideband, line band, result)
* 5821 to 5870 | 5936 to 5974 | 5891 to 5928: 3.9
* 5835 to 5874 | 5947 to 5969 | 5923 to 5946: 0.4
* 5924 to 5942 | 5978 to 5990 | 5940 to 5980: 0.0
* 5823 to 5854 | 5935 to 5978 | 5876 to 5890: 2.1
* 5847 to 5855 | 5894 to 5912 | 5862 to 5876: -0.6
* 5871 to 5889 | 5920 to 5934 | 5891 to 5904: 2.6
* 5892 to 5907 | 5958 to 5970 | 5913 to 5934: -2.4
